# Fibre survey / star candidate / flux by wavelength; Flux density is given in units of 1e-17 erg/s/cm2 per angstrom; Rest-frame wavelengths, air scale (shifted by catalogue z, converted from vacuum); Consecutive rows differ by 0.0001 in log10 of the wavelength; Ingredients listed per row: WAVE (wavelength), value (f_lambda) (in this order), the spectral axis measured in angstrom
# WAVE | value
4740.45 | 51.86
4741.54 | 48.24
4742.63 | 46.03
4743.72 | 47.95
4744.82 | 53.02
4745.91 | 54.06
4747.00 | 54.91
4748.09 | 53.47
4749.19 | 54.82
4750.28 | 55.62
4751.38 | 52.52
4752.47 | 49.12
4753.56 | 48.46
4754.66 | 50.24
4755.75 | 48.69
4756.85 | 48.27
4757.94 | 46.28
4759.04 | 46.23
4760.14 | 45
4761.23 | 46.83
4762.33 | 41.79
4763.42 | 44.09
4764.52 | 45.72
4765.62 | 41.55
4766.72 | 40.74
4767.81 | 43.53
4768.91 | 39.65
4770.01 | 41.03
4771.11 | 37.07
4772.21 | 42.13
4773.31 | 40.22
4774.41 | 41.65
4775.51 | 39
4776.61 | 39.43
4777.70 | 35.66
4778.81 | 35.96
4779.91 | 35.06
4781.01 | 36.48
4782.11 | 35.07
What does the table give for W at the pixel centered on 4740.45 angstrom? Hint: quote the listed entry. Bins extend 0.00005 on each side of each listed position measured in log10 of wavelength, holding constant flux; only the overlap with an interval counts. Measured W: 51.86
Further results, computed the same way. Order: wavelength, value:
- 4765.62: 41.55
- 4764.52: 45.72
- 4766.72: 40.74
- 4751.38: 52.52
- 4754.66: 50.24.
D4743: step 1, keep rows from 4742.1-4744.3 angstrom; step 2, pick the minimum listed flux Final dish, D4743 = 46.03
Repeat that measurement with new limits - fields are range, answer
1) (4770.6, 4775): 37.07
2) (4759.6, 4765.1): 41.79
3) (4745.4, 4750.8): 53.47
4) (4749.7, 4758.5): 46.28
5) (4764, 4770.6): 39.65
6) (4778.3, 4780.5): 35.06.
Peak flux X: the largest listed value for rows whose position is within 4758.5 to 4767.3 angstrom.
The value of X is 46.83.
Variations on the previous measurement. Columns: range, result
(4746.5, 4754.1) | 55.62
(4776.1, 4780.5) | 39.43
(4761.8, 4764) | 44.09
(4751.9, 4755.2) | 50.24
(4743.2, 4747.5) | 54.91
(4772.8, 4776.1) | 41.65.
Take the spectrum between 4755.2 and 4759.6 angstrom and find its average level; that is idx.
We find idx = 47.3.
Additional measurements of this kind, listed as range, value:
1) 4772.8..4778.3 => 39.2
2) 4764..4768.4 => 42.8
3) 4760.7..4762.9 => 44.3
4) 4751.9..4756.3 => 49.2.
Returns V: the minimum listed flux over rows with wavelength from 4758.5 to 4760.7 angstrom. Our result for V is 45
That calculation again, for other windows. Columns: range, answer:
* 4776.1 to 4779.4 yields 35.66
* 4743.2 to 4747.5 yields 47.95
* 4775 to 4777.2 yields 39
